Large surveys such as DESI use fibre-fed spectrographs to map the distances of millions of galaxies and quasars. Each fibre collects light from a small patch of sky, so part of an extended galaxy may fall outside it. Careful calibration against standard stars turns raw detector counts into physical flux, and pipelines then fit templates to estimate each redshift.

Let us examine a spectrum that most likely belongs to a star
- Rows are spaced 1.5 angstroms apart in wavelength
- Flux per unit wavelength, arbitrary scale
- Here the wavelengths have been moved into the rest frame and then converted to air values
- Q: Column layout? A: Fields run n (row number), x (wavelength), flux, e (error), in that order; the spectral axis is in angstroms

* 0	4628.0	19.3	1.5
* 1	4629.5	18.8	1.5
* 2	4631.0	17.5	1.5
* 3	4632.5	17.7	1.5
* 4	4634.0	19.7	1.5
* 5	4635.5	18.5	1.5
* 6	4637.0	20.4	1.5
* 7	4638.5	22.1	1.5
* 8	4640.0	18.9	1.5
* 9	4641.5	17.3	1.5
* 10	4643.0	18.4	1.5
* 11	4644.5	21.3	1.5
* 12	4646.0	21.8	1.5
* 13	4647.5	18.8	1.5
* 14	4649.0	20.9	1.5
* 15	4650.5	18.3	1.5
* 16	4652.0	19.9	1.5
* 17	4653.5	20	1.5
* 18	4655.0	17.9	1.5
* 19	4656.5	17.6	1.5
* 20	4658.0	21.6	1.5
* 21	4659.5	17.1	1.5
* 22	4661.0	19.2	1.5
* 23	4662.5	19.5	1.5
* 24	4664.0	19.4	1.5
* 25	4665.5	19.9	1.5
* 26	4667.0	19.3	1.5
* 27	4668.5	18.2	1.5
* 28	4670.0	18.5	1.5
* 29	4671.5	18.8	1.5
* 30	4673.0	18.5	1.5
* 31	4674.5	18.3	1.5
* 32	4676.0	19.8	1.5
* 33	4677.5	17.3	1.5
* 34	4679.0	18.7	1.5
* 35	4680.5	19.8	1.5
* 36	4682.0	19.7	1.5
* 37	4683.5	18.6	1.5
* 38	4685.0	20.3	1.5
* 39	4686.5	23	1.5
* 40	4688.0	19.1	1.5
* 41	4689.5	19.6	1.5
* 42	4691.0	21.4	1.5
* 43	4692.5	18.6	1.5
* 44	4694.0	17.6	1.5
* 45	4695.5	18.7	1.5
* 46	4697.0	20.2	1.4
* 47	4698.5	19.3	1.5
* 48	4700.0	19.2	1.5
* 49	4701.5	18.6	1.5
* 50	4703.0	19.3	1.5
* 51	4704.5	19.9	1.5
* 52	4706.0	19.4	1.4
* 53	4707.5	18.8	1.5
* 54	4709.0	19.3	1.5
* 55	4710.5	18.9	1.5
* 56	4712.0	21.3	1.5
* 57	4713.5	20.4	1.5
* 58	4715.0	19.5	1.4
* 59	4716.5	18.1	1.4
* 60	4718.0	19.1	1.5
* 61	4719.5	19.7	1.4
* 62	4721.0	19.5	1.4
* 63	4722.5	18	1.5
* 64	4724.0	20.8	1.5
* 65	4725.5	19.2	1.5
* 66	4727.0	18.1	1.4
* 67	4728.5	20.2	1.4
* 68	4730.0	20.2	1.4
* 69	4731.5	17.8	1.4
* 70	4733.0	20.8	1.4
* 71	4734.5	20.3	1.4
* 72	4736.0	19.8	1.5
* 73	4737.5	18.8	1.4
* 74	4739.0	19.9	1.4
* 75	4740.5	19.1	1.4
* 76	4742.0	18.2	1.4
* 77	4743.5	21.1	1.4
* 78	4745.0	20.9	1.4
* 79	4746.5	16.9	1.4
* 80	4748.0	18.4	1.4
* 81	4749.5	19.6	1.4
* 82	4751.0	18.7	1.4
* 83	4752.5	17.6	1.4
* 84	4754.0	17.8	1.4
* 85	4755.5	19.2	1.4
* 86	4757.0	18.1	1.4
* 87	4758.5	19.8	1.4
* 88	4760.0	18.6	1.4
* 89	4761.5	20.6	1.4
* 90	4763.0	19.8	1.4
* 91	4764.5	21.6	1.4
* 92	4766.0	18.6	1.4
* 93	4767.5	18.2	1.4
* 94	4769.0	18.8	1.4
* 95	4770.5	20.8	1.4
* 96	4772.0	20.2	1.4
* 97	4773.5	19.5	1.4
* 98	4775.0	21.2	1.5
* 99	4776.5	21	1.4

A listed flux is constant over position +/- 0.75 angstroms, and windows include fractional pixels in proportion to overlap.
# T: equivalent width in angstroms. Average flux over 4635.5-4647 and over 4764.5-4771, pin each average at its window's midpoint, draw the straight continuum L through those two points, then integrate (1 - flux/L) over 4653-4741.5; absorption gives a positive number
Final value 1.5 angstroms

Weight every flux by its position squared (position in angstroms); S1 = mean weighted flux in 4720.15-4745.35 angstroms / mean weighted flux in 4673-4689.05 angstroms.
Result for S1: 1.0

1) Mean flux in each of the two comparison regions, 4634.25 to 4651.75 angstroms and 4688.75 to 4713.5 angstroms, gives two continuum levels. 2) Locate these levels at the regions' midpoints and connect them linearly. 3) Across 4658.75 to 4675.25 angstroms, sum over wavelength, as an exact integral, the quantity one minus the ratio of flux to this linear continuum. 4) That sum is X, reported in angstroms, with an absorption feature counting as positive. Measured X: 0.67 angstroms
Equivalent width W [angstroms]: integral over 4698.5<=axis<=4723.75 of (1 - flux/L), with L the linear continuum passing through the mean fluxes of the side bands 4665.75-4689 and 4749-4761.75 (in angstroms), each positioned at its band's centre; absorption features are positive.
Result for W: -0.4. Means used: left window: 19.2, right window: 18.8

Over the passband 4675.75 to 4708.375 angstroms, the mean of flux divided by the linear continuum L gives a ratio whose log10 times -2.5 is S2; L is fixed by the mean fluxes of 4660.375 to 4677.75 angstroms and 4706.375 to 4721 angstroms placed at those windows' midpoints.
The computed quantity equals -0.01 mag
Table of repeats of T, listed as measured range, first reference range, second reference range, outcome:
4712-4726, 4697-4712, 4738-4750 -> -0.1 angstroms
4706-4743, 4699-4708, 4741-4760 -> -0.7 angstroms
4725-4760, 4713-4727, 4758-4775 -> 0.7 angstroms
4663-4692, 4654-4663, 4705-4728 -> -0.6 angstroms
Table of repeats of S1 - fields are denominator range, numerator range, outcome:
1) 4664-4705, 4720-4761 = 1.02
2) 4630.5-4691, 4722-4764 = 1.03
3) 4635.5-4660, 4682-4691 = 1.05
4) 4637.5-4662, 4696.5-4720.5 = 1.02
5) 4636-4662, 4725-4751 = 1.03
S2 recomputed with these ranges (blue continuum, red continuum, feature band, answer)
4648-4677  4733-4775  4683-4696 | -0.03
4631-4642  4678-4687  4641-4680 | 0.02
